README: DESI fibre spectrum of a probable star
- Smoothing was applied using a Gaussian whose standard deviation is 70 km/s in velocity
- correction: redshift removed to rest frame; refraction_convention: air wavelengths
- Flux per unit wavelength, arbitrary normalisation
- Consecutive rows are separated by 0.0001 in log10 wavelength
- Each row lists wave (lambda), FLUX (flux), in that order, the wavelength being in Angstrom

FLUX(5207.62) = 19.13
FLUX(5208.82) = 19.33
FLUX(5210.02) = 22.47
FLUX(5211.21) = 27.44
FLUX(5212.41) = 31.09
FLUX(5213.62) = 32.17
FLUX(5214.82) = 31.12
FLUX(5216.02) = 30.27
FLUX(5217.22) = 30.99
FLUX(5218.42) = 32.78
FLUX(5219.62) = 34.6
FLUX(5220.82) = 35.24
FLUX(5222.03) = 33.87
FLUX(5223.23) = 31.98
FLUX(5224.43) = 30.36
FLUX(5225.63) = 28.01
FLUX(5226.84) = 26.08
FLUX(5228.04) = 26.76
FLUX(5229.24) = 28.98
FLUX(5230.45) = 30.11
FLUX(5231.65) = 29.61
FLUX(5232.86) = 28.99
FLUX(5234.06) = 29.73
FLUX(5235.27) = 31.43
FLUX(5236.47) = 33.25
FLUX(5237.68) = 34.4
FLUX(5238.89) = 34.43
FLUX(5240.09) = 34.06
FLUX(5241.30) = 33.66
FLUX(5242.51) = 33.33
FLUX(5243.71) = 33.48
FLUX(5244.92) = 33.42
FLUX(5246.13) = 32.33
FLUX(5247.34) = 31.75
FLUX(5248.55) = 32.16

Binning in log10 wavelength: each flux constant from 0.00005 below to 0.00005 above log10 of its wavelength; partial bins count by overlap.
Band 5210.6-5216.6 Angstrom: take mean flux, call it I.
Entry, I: 30.4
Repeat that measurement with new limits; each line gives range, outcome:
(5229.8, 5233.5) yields 29.6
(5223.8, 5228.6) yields 27.9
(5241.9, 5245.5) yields 33.4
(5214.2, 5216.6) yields 30.7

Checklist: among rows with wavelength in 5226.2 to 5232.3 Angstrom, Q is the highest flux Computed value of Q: 30.11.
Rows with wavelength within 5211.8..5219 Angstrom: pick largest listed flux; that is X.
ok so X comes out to 32.78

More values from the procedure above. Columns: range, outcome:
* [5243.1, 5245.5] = 33.48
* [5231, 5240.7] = 34.43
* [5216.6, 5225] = 35.24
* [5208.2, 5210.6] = 22.47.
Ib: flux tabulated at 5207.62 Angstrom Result 19.13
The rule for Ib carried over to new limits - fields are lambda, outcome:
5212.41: 31.09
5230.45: 30.11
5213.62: 32.17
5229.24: 28.98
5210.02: 22.47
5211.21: 27.44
